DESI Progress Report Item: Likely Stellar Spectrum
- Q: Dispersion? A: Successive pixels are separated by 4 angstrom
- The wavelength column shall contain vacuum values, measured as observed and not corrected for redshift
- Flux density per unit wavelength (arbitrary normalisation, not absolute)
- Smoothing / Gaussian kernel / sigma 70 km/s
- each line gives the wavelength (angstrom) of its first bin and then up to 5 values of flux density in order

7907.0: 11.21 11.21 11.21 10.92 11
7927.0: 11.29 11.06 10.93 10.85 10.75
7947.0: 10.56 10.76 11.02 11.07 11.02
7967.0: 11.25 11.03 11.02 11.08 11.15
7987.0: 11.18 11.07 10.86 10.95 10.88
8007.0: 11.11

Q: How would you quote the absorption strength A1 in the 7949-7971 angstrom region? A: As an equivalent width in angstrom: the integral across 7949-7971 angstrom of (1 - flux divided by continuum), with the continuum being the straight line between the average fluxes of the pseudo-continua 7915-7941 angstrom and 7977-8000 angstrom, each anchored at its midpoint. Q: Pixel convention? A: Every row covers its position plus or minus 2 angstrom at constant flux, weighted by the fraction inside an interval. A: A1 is 0.03 angstrom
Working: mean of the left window 11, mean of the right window 11.1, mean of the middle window 11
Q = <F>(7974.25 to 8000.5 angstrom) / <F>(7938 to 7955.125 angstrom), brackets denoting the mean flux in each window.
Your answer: 1.0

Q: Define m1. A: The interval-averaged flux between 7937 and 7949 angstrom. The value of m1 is 10.7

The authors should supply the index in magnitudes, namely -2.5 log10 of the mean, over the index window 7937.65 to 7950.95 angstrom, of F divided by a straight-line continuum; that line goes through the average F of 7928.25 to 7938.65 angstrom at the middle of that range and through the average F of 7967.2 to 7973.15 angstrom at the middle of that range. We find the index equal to 0.030 mag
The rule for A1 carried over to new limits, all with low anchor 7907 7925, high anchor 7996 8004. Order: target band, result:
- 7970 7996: -0.27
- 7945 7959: 0.25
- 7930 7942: 0.15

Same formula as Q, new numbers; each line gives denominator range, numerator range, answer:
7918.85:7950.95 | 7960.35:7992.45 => 1.02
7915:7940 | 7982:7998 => 1.00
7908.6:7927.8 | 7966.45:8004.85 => 0.99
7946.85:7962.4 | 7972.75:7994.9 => 1.02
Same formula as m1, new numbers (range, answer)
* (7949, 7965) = 11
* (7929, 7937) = 11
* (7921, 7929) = 11.1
